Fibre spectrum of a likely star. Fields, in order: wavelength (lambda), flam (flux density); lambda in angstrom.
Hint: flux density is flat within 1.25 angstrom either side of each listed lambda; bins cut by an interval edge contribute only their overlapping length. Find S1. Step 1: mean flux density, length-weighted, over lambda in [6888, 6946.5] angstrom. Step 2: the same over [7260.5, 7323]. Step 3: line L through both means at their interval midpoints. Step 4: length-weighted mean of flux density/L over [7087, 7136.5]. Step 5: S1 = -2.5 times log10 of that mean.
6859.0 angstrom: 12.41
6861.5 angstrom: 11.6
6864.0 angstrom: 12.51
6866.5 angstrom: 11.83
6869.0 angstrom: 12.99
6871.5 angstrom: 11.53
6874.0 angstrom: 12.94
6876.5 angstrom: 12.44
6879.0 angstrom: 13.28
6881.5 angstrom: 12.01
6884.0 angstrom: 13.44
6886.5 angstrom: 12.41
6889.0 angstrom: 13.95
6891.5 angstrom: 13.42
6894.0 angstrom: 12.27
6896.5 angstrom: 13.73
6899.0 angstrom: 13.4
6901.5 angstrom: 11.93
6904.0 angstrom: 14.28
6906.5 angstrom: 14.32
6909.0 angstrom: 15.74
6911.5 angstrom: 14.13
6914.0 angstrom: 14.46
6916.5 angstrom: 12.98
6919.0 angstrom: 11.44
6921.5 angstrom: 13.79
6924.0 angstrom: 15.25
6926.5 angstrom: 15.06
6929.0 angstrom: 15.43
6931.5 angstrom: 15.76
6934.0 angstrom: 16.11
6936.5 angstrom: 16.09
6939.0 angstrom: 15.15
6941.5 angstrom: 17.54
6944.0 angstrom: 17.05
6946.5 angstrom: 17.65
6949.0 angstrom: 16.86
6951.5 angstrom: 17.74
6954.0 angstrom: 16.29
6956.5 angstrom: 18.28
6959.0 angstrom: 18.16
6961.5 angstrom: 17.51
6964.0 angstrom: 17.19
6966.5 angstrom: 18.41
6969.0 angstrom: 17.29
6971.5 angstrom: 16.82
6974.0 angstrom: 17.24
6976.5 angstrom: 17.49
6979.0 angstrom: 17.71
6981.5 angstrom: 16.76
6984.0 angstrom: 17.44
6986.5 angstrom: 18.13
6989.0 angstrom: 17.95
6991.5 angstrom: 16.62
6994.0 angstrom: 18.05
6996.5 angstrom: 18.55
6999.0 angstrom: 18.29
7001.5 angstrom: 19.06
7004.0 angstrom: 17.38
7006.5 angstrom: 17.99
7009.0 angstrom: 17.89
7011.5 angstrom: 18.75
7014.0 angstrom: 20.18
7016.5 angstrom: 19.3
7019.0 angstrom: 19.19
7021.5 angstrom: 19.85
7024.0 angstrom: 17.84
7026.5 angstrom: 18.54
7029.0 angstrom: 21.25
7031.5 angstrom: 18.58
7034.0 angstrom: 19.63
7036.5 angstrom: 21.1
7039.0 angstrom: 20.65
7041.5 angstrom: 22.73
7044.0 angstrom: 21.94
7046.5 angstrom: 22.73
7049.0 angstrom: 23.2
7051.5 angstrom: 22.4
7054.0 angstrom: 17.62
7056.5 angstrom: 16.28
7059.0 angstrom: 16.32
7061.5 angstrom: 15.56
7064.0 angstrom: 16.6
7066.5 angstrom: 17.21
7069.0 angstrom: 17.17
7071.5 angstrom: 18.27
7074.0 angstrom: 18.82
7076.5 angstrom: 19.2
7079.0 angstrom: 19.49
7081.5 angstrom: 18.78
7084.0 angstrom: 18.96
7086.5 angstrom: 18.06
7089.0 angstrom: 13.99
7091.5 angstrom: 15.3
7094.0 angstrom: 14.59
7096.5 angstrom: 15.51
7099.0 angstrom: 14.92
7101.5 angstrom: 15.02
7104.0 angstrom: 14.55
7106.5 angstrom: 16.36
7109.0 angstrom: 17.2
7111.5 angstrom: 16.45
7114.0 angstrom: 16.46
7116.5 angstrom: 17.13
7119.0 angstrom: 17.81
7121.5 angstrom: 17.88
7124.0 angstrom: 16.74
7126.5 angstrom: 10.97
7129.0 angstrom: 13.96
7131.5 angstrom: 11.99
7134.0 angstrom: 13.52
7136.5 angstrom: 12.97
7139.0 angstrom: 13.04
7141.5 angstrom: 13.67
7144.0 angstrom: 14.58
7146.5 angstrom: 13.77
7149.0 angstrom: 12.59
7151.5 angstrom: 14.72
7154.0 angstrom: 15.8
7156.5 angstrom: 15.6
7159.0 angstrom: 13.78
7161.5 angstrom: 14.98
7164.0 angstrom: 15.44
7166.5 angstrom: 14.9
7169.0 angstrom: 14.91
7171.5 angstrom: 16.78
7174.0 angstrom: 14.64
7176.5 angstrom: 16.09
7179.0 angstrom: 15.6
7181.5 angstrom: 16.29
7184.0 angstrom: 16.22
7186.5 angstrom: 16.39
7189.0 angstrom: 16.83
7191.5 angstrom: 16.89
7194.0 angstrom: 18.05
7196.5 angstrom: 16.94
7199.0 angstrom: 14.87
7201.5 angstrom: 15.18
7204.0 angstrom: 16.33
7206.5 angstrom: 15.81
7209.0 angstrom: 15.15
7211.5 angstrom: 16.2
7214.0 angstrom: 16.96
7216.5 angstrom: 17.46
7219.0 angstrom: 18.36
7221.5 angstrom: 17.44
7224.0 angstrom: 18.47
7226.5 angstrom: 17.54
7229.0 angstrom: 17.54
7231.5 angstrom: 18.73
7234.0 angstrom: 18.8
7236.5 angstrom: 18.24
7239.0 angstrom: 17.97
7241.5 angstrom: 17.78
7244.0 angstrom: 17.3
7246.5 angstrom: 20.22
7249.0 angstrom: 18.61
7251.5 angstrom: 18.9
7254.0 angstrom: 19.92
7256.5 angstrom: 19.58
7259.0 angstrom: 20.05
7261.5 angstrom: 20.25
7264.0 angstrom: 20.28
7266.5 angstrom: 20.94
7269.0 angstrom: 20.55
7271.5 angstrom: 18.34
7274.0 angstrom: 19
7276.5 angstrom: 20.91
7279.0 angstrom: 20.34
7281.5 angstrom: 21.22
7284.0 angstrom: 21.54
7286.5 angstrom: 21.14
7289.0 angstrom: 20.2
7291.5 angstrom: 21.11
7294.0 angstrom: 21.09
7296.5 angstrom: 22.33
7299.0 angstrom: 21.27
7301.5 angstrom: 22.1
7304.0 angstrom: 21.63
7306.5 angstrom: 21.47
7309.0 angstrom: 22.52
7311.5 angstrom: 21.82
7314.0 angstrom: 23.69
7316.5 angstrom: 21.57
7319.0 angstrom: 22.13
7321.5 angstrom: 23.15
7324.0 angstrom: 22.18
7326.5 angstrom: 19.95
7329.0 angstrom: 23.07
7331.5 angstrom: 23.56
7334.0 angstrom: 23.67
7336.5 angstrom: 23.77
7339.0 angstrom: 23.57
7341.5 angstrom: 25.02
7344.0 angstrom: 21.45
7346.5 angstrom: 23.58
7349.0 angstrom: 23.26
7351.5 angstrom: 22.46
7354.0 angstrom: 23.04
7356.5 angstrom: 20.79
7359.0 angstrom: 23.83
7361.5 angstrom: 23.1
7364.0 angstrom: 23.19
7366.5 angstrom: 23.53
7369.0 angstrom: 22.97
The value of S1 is 0.18 mag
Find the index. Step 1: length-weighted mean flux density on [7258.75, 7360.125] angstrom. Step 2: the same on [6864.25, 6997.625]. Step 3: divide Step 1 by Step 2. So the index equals 1.4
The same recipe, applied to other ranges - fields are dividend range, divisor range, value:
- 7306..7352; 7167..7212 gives 1.42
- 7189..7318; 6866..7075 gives 1.15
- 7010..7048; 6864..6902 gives 1.58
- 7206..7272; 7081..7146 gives 1.20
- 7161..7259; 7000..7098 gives 0.92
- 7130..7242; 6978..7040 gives 0.85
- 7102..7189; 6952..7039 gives 0.83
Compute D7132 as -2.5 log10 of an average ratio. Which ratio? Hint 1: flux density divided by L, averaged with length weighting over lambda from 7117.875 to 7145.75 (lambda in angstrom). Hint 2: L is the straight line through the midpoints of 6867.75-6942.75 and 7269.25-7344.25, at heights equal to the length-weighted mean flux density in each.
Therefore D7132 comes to 0.274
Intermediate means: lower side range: 13.9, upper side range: 21.8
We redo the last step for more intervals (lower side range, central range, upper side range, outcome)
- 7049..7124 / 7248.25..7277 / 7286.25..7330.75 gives 0.06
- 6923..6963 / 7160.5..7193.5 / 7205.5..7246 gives 0.10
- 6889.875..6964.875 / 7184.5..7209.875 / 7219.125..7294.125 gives 0.15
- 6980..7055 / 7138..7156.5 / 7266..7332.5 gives 0.39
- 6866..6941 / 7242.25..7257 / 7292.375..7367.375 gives 0.10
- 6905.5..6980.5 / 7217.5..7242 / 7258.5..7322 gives 0.13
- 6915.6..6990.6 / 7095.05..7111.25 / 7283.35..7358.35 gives 0.21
